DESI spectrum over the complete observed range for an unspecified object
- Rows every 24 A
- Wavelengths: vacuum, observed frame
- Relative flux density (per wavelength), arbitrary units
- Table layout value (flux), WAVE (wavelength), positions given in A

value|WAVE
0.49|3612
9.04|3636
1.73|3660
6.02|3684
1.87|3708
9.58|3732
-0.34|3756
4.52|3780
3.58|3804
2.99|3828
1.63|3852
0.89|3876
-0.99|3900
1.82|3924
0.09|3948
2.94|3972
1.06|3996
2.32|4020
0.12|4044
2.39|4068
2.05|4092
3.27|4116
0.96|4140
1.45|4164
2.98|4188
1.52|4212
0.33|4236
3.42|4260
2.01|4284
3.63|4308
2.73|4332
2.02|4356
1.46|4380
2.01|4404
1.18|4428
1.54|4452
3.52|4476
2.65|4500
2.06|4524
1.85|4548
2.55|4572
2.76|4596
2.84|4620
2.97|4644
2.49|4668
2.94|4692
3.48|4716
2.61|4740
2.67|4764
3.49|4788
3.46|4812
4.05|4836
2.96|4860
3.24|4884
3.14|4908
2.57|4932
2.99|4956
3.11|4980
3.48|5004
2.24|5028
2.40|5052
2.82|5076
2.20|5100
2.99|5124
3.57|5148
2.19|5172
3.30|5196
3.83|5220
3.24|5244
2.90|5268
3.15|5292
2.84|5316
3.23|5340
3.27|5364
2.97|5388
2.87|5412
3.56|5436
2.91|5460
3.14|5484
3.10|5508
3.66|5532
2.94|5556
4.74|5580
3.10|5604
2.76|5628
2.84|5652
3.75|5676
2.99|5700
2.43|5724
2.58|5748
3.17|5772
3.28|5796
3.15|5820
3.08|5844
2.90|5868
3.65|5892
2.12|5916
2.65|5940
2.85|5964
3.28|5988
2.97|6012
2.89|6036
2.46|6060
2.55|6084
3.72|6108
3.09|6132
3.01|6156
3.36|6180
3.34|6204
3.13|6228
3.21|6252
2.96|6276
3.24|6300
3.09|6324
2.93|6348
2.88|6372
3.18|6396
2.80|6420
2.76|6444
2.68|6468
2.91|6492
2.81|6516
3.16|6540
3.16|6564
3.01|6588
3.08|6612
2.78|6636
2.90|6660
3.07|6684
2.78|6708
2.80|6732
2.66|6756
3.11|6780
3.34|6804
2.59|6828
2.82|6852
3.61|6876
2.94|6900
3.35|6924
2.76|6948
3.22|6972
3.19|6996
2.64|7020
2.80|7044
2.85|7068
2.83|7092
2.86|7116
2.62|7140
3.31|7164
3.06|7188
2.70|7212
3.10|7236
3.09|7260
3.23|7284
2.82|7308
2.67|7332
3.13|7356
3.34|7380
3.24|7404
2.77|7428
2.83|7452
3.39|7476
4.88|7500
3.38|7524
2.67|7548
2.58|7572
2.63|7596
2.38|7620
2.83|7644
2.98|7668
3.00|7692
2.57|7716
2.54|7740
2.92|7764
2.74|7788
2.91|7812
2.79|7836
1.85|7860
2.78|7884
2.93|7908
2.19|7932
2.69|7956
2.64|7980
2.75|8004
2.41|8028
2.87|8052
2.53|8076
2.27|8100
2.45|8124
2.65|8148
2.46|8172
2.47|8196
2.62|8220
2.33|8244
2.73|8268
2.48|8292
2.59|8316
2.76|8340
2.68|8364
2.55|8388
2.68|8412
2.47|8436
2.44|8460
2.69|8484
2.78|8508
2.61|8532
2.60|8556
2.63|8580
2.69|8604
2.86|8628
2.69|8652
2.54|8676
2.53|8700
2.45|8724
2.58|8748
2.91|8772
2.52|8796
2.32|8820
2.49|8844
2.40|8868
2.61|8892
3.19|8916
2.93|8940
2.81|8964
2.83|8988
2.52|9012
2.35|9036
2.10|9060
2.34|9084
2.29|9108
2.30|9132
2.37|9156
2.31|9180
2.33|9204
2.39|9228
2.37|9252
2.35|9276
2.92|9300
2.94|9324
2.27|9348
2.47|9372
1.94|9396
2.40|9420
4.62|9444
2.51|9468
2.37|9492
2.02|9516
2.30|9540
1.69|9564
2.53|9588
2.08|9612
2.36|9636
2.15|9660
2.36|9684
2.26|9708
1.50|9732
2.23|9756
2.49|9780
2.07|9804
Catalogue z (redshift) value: 0.142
